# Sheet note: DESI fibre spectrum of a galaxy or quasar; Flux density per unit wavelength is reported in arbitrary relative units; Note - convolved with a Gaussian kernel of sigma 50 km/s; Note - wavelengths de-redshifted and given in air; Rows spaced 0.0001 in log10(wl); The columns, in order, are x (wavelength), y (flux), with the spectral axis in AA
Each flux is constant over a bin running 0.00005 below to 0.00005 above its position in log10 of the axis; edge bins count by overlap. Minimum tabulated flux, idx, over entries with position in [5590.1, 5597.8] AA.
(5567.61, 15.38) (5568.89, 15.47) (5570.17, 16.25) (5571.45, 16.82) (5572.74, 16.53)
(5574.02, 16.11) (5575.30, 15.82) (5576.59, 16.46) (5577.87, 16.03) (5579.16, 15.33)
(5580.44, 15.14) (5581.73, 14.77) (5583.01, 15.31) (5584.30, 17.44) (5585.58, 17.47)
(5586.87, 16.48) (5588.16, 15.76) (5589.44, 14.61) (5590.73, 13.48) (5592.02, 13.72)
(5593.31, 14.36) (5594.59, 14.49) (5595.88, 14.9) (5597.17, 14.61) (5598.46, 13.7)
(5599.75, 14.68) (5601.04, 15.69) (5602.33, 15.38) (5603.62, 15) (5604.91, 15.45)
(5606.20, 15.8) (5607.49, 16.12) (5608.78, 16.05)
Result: 13.48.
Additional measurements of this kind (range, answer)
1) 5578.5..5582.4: 14.77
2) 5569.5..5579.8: 15.33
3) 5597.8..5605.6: 13.7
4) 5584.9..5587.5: 16.48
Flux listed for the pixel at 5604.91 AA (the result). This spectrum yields 15.45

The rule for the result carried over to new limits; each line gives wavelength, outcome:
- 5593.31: 14.36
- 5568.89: 15.47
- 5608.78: 16.05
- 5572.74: 16.53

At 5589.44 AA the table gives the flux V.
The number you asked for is 14.61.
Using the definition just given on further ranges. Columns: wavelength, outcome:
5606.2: 15.8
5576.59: 16.46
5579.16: 15.33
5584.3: 17.44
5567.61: 15.38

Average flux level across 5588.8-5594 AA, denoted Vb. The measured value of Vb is 14.1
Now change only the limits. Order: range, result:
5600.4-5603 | 15.5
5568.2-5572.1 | 16.2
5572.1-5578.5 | 16.2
